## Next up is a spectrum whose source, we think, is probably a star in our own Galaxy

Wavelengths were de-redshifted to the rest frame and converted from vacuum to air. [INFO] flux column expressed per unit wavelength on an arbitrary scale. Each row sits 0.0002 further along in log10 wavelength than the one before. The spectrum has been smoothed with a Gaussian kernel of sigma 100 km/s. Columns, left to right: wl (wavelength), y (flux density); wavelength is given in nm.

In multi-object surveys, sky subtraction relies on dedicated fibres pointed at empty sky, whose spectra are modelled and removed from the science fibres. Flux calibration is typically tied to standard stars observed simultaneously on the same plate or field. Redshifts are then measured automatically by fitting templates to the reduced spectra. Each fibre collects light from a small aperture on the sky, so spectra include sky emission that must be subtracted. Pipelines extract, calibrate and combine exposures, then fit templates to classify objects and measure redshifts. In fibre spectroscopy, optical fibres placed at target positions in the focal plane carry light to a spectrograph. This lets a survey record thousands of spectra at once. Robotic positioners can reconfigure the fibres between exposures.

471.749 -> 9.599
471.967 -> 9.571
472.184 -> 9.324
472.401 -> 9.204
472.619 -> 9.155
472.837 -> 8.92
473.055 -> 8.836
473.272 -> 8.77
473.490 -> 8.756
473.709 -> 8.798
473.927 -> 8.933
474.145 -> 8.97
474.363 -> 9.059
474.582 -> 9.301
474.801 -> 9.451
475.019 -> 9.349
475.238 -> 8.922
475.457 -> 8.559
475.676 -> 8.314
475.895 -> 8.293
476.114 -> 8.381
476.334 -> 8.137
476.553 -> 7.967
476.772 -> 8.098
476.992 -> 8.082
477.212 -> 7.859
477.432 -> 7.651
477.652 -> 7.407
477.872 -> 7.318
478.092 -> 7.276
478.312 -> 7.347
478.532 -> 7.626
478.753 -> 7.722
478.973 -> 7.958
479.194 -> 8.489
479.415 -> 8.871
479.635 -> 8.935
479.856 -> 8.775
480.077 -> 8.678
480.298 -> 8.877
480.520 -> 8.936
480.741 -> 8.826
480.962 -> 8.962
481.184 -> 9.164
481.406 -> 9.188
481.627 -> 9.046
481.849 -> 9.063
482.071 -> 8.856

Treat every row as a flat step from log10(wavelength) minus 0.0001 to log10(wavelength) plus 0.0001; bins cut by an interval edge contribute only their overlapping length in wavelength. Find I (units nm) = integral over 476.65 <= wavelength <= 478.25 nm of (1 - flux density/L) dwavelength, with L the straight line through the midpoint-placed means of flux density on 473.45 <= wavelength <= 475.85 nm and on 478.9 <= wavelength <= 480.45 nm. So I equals 0.21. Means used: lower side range 8.93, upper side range 8.68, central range 7.66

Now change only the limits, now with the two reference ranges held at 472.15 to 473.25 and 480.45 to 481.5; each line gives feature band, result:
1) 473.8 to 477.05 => 0.14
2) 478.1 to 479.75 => 0.17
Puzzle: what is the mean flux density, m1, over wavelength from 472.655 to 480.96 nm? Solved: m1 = 8.46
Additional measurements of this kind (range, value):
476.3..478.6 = 7.7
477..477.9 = 7.64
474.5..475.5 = 9.15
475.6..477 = 8.19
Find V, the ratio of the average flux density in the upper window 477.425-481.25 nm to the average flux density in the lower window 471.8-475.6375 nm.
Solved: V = 0.91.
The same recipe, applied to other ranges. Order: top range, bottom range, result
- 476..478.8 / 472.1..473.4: 0.86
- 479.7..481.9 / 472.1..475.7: 1.00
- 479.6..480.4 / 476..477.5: 1.10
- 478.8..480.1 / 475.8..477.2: 1.05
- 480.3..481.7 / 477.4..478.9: 1.20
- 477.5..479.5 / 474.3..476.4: 0.88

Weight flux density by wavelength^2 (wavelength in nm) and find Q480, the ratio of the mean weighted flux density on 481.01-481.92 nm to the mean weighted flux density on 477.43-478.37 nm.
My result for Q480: 1.3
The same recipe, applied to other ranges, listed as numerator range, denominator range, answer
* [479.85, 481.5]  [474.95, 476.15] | 1.06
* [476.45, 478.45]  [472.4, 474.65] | 0.87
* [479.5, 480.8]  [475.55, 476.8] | 1.09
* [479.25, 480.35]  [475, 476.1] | 1.04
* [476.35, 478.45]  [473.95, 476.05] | 0.87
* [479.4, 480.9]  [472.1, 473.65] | 1.02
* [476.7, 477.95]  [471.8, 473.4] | 0.86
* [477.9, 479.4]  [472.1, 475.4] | 0.88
